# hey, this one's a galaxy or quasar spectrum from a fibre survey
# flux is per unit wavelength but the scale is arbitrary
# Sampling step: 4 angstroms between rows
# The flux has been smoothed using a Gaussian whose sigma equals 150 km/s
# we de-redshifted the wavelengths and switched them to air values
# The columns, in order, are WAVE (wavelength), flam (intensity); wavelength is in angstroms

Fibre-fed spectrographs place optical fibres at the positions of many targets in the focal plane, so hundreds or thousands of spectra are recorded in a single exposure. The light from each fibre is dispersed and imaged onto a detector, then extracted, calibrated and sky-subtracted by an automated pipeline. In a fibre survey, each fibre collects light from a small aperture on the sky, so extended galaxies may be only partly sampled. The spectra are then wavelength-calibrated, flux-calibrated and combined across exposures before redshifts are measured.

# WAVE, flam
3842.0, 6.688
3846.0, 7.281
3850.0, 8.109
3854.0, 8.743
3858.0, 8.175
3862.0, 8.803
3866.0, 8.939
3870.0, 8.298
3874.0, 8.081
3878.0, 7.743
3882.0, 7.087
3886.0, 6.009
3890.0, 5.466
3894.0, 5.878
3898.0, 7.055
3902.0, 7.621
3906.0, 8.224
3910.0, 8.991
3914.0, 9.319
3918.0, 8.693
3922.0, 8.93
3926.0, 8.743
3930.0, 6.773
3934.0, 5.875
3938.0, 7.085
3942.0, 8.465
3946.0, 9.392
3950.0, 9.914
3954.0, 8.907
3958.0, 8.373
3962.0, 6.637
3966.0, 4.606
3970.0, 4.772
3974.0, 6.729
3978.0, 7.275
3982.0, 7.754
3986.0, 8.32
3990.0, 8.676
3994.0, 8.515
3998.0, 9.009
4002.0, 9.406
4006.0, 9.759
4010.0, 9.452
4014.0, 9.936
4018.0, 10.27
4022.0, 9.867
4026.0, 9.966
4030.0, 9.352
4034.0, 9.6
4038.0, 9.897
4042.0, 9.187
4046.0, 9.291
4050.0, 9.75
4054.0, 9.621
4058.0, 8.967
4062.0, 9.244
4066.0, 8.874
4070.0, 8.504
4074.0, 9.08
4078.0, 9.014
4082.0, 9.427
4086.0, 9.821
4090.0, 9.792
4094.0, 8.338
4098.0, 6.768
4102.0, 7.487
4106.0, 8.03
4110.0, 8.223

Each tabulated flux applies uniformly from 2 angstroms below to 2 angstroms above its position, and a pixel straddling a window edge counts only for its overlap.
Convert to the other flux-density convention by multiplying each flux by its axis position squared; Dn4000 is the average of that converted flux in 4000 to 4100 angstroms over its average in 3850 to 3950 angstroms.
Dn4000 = 1.3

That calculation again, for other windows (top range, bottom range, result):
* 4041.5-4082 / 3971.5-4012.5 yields 1.12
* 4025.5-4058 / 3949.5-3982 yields 1.40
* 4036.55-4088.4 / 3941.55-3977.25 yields 1.31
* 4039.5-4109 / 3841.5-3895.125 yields 1.30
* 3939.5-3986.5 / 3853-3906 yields 1.05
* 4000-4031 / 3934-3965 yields 1.24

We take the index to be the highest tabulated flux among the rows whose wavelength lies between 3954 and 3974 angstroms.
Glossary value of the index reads 8.907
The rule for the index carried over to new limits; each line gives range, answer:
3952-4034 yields 10.27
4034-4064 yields 9.897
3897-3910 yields 8.991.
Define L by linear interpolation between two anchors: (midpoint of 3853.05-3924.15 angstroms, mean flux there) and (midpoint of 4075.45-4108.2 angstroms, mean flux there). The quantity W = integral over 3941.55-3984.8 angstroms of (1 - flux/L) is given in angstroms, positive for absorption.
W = 3.32 angstroms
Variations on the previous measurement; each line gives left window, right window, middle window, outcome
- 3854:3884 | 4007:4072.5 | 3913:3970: 5.81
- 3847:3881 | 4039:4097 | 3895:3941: 3.35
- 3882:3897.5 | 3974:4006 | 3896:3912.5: -4.09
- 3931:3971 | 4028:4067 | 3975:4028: -3.51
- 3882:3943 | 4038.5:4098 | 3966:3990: 3.79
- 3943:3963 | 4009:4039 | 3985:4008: 1.02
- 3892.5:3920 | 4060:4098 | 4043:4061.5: -1.13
